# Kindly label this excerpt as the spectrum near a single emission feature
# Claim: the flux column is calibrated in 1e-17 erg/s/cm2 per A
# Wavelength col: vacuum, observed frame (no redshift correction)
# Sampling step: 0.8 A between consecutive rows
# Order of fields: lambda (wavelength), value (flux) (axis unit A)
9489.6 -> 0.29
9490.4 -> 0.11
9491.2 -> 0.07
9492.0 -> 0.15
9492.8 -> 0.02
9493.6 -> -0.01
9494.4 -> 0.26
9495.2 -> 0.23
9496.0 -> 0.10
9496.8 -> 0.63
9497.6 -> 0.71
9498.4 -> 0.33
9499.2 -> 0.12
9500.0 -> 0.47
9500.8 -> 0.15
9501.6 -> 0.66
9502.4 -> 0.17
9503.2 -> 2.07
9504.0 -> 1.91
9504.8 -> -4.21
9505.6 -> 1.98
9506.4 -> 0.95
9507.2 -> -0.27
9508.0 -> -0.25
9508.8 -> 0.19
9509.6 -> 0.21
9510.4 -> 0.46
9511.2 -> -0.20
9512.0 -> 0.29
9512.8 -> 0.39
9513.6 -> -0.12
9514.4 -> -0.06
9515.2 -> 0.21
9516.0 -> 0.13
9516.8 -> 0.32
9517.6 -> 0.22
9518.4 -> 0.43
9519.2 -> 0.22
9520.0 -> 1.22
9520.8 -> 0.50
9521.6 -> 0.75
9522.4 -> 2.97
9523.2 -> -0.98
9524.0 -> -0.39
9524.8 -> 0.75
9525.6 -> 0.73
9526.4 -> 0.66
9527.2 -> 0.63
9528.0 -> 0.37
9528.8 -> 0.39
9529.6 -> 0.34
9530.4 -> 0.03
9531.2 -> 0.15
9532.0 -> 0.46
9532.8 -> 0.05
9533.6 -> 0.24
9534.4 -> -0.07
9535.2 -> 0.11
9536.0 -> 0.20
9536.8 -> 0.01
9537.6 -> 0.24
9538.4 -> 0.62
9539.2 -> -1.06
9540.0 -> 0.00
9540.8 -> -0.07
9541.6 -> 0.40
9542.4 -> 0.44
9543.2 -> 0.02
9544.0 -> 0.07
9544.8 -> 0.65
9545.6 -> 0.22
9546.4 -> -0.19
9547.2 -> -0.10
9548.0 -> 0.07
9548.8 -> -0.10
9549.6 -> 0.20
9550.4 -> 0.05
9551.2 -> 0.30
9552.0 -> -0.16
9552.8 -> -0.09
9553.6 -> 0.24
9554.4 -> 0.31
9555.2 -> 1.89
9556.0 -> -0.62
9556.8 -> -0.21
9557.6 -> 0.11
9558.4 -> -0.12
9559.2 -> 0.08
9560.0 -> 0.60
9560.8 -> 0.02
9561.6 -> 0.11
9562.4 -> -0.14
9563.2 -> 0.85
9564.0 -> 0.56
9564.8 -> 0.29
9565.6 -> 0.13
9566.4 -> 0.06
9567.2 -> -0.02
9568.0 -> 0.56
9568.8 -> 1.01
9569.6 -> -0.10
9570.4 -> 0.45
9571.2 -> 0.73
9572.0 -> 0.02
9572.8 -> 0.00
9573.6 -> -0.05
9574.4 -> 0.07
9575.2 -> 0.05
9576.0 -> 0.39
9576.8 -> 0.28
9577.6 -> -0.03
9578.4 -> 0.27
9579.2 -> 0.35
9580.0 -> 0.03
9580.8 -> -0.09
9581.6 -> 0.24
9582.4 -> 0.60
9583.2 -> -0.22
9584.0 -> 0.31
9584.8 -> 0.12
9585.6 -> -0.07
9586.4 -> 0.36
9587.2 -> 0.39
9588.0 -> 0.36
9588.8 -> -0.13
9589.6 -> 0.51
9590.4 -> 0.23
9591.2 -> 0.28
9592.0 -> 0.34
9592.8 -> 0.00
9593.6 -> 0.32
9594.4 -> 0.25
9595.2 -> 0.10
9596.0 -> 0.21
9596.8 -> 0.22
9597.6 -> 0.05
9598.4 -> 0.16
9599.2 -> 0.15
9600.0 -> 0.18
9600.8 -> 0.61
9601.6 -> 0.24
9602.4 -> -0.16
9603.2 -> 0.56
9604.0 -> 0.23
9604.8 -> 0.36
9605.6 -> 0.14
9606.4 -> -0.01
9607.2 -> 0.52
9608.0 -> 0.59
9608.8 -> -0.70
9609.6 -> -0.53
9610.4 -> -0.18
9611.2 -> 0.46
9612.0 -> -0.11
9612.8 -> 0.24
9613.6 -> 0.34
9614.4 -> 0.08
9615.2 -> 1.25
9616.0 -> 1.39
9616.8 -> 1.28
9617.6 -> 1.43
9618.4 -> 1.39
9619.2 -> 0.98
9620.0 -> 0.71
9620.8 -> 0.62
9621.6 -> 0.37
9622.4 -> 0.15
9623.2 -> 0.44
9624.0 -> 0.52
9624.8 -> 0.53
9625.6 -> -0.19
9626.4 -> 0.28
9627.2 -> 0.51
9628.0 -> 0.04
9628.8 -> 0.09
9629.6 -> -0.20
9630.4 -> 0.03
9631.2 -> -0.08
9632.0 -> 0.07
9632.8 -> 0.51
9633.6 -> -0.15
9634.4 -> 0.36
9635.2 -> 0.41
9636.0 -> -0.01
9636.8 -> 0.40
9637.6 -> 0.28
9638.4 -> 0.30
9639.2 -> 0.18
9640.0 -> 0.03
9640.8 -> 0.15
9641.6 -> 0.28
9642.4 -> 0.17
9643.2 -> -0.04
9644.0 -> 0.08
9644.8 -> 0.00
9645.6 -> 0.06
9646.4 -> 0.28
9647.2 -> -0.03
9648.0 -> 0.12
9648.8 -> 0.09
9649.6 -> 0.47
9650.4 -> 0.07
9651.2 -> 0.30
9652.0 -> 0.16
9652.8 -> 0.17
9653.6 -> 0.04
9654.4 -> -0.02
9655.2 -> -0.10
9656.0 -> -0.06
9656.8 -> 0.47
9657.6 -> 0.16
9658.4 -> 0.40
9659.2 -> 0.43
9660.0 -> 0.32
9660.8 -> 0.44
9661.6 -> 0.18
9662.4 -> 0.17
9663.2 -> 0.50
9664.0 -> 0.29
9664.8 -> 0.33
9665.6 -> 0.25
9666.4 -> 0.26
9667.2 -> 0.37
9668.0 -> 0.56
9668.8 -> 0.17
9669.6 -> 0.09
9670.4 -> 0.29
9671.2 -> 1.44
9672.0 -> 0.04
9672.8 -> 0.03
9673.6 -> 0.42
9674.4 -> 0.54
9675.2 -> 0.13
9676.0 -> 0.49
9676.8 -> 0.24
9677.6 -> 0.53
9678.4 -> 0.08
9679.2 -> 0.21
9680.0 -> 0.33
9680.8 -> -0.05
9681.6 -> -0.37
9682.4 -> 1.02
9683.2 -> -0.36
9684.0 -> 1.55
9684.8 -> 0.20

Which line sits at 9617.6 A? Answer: [O III]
